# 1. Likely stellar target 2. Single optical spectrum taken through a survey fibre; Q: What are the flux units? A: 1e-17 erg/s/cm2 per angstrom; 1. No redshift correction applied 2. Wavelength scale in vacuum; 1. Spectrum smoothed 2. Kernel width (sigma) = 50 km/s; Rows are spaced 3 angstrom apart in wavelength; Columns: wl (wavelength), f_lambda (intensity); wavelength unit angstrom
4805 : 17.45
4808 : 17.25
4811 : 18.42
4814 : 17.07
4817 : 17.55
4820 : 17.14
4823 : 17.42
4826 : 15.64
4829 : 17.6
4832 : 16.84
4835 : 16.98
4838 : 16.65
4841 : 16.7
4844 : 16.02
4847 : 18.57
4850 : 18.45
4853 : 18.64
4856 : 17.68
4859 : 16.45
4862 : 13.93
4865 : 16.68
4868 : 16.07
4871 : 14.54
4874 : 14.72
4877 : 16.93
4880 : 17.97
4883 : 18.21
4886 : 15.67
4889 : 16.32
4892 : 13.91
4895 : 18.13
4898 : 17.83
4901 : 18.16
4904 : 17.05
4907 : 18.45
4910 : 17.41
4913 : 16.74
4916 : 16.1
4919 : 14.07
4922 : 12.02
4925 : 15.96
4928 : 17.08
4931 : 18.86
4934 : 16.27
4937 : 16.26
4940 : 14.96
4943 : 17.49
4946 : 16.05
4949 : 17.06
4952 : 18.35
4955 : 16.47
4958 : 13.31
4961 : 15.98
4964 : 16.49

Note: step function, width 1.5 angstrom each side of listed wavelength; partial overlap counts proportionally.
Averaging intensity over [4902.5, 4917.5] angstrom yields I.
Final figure 17.1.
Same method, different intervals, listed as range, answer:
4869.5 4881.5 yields 16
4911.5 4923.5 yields 14.7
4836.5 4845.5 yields 16.5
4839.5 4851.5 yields 17.4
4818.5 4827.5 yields 16.7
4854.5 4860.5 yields 17.1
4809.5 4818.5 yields 17.7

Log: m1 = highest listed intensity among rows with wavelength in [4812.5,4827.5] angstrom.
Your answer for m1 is 17.55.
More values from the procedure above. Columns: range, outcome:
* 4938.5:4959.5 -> 18.35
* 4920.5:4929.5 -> 17.08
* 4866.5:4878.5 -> 16.93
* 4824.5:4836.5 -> 17.6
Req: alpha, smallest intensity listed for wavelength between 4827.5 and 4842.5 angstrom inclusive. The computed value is 16.65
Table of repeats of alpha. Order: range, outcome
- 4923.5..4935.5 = 15.96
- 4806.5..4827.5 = 15.64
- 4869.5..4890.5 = 14.54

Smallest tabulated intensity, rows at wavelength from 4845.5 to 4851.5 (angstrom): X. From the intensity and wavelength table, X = 18.45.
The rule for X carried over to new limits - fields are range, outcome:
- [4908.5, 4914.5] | 16.74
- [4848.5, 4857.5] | 17.68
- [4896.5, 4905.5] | 17.05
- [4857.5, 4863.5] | 13.93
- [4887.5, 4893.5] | 13.91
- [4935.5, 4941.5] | 14.96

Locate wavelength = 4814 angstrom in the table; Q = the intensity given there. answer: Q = 17.07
